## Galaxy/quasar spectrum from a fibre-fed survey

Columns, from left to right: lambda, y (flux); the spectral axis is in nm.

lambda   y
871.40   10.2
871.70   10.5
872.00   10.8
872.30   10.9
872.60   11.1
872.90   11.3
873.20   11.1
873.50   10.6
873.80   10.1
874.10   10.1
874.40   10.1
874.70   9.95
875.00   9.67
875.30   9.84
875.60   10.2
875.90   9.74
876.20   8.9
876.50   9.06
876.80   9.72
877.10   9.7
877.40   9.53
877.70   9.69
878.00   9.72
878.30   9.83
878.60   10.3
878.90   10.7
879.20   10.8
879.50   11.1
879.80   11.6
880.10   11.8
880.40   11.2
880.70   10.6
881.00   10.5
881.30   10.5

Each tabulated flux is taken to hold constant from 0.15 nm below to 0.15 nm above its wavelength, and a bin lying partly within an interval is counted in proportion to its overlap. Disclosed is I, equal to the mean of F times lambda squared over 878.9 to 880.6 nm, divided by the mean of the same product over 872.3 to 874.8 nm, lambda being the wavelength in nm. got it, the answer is 1.08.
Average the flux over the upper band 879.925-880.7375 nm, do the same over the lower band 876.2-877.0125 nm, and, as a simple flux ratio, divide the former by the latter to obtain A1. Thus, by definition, 1.21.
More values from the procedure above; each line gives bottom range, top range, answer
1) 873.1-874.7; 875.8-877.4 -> 0.91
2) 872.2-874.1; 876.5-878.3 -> 0.89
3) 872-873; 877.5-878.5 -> 0.88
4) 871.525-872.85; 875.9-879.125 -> 0.90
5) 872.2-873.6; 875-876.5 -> 0.87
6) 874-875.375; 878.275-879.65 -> 1.07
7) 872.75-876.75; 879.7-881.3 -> 1.10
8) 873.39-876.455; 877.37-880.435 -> 1.07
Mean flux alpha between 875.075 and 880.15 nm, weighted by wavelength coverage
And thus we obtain 10.1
